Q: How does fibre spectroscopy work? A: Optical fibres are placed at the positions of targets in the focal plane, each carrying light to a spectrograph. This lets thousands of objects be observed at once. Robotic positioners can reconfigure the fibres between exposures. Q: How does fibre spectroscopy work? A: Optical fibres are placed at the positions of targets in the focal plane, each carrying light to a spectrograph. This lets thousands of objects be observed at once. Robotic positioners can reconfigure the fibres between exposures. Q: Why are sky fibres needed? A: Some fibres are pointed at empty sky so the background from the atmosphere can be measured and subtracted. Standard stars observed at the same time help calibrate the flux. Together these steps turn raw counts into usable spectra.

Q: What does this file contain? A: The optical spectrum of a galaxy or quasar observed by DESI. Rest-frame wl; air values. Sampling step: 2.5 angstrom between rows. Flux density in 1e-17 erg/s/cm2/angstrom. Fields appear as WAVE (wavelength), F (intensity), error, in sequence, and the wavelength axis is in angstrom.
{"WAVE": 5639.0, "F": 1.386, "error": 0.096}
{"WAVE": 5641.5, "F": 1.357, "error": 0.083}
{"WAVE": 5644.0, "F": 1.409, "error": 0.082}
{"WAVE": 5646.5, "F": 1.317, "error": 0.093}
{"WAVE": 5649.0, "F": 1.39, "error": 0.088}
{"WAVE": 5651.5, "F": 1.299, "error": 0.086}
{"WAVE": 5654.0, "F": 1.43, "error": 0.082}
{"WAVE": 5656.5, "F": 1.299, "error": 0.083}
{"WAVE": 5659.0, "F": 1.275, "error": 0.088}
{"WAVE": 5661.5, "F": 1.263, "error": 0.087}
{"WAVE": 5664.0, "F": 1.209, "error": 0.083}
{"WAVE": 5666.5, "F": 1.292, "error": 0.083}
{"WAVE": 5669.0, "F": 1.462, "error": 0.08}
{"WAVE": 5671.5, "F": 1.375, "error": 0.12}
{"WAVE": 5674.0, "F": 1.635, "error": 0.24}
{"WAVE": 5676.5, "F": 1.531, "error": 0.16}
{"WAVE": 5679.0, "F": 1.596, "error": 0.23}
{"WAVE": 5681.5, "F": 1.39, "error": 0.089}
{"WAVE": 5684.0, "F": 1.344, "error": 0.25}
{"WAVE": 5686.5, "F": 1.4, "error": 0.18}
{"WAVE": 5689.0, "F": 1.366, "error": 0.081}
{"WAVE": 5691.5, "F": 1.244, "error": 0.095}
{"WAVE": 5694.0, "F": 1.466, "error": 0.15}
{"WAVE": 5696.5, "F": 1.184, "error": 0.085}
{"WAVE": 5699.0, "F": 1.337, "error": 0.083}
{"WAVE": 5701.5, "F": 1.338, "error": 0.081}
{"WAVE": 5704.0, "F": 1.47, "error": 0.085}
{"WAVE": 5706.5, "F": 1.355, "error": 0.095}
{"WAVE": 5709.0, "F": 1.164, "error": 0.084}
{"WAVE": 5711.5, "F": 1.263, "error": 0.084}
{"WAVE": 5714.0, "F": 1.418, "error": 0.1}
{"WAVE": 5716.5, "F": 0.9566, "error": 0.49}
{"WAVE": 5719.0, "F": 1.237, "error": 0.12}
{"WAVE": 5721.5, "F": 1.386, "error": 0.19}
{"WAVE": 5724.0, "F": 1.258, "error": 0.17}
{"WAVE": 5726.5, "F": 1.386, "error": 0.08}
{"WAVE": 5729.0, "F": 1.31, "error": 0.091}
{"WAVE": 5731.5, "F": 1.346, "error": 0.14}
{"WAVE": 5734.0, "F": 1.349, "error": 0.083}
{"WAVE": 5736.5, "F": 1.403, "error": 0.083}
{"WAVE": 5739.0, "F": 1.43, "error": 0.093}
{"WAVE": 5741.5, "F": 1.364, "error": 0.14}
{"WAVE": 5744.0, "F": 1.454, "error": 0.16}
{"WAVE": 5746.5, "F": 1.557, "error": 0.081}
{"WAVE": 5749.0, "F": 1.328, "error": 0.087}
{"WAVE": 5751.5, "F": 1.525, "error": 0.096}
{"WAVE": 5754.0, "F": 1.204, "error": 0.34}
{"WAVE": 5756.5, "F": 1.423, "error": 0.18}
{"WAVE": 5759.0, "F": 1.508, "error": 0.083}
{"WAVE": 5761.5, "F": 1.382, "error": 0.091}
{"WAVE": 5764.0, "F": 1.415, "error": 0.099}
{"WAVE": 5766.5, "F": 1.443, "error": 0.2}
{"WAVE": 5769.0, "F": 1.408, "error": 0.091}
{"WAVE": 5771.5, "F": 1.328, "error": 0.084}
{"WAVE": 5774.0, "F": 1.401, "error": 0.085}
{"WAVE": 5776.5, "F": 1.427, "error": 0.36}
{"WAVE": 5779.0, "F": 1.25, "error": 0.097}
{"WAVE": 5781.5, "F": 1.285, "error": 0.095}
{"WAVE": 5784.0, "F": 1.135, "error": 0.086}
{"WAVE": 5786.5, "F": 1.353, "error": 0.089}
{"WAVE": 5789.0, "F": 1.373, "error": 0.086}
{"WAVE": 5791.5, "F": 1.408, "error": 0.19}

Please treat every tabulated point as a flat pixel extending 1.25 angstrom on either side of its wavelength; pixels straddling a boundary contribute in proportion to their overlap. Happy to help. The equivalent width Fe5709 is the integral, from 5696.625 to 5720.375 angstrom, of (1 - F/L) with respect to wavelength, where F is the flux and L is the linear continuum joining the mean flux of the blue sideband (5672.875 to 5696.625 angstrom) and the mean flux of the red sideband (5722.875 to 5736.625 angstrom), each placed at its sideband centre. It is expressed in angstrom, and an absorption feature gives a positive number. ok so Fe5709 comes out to 1.75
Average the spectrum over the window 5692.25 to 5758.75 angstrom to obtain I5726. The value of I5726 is 1.34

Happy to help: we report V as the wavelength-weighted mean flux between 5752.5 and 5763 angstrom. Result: 1.38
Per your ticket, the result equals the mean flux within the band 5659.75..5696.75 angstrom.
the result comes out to 1.39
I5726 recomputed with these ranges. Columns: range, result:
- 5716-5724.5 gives 1.23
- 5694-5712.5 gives 1.31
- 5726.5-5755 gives 1.39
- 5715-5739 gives 1.3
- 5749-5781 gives 1.39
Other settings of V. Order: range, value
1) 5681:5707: 1.35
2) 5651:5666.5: 1.3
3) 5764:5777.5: 1.4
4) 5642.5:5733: 1.34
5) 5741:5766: 1.42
